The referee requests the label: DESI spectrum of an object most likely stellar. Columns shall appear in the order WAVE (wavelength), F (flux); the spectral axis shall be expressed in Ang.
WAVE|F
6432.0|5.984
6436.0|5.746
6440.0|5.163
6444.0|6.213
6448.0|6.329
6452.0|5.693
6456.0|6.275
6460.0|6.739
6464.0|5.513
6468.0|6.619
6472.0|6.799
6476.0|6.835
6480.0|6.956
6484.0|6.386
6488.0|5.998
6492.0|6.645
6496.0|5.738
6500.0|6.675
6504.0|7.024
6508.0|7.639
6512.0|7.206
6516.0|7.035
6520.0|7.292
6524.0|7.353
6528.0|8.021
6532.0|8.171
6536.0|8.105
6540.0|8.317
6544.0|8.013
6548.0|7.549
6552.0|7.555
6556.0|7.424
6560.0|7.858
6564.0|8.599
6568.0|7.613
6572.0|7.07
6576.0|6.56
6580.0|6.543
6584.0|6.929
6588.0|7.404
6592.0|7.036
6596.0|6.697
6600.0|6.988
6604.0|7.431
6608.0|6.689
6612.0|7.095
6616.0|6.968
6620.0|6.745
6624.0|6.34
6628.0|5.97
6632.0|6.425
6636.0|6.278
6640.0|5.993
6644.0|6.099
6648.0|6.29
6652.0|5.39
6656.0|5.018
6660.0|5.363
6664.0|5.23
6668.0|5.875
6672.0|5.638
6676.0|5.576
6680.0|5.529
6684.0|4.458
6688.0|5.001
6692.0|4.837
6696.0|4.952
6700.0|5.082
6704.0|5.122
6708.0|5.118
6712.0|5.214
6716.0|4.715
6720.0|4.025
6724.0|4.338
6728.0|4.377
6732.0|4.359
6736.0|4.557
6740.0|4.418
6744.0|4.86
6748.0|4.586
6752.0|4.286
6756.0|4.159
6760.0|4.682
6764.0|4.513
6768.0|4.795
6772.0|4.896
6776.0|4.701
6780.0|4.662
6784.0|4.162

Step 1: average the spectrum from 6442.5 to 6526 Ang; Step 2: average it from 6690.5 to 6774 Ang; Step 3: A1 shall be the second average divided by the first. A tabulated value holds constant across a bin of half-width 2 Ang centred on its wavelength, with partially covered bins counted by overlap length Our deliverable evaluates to 0.7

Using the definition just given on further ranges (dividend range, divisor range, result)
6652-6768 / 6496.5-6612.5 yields 0.66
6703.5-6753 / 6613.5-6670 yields 0.77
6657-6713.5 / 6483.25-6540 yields 0.73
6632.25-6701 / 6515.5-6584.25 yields 0.72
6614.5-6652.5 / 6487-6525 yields 0.91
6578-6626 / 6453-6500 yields 1.08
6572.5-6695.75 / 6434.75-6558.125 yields 0.89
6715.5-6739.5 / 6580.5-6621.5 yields 0.63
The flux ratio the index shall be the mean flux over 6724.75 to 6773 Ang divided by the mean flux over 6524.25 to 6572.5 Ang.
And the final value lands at 0.58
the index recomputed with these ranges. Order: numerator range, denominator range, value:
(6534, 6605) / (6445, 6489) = 1.16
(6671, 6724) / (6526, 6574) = 0.63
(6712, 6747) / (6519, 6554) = 0.57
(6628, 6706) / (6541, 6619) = 0.76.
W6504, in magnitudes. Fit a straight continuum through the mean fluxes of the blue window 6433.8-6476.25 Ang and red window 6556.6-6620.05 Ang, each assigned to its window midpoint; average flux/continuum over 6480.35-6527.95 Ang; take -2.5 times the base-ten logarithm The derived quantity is -0.06 mag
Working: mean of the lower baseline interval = 6.15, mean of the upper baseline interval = 7.16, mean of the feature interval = 6.87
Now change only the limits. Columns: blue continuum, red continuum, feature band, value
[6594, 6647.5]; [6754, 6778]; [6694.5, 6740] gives 0.128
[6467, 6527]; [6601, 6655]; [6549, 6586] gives -0.115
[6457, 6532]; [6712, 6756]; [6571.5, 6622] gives -0.189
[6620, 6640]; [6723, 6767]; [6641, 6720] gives 0.044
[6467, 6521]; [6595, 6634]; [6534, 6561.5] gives -0.161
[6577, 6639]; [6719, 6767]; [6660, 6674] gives 0.037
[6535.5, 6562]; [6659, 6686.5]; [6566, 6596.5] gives 0.027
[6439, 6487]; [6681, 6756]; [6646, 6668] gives -0.087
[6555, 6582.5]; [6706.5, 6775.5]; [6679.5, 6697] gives 0.111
